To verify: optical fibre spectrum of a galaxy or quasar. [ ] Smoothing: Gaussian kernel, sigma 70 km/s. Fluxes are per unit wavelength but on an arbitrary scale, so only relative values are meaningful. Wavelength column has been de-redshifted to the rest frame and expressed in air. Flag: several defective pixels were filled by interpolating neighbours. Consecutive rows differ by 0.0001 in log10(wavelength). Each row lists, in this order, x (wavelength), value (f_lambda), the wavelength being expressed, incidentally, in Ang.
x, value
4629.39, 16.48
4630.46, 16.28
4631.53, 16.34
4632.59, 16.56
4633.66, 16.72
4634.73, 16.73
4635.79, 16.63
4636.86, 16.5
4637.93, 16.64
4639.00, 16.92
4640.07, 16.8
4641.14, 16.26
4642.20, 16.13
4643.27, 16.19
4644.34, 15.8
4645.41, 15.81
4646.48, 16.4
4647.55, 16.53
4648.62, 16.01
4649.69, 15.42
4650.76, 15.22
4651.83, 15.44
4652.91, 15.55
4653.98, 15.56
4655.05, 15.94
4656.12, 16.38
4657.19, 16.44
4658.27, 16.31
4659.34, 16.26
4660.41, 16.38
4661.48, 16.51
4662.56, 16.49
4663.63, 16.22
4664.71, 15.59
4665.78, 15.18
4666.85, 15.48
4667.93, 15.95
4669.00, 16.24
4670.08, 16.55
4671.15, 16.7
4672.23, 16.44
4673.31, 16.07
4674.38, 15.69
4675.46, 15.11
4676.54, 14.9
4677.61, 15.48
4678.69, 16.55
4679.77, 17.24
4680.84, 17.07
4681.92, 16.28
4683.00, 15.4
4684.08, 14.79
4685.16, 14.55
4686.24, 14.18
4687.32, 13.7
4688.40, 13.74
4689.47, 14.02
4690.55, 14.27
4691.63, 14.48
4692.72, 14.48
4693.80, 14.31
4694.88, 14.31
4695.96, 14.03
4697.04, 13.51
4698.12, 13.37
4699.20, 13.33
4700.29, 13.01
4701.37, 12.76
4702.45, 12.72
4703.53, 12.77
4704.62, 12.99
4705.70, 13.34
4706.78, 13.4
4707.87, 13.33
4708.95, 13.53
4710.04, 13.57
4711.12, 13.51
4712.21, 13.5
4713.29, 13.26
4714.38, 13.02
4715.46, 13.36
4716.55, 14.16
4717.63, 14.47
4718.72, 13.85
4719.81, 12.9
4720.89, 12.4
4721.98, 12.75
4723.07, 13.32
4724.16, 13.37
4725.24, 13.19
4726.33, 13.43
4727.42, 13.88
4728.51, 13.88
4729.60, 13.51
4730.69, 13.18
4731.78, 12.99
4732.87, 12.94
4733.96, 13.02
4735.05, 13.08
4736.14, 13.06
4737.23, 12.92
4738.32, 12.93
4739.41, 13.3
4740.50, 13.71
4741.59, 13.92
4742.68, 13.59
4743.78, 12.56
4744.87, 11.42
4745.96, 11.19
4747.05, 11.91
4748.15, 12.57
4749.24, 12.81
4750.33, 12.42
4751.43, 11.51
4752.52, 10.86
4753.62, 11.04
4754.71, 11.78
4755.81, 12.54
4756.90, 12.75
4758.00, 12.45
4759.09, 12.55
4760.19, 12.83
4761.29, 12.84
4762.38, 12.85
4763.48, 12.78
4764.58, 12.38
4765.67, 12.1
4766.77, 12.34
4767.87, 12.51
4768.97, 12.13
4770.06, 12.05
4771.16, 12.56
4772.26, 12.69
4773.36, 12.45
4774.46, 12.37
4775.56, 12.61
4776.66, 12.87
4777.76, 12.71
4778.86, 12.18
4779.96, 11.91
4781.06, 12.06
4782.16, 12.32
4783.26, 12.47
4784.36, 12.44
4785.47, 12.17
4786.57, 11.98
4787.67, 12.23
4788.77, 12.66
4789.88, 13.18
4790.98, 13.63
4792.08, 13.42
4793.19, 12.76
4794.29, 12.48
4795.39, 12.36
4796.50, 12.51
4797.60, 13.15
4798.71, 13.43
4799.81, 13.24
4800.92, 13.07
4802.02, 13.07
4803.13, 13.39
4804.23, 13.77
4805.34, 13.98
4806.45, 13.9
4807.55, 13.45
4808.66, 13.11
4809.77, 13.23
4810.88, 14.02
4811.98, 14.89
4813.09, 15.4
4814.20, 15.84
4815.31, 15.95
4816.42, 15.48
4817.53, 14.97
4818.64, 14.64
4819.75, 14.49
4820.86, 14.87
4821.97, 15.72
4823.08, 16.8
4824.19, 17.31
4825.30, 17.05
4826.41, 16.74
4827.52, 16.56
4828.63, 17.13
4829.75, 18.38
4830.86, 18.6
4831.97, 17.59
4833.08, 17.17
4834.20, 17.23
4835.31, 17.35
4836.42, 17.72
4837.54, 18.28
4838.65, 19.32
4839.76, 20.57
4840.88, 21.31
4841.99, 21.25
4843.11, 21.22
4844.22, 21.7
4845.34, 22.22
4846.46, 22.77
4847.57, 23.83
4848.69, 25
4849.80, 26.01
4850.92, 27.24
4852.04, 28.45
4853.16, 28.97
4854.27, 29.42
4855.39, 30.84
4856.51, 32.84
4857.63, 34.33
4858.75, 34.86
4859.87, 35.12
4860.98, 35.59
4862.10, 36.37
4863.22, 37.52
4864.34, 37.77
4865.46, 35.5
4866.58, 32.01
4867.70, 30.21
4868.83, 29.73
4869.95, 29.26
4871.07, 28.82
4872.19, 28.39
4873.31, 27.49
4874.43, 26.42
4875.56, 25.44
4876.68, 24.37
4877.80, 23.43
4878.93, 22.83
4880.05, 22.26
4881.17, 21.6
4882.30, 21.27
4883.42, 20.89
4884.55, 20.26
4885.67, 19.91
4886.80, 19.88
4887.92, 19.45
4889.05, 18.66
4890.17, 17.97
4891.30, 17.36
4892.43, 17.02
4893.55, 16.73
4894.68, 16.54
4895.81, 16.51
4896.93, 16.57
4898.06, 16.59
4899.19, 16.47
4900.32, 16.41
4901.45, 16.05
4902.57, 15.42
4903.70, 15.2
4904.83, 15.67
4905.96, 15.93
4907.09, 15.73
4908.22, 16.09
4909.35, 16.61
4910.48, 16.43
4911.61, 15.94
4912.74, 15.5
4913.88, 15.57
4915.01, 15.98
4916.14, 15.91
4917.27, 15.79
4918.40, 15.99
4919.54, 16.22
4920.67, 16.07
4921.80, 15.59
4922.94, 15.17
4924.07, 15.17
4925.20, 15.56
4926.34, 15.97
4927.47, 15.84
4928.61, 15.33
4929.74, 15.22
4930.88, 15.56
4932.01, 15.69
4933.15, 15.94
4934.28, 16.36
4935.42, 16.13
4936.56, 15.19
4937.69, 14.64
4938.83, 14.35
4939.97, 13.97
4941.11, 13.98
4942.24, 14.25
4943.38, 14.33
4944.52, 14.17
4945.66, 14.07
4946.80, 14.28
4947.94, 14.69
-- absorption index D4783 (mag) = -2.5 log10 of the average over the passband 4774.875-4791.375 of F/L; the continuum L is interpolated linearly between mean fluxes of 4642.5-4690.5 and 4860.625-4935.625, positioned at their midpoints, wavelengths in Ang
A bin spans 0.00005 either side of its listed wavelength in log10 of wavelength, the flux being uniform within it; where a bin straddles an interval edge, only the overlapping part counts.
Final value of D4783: 0.40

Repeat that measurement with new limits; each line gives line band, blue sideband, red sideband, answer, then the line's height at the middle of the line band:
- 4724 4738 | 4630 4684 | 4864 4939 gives 0.27 mag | 17.1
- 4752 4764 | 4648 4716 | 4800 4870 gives 0.43 mag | 18.2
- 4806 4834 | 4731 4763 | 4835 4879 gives 0.38 mag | 22.4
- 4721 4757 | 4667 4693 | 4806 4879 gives 0.38 mag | 18.1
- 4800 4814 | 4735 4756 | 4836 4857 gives 0.38 mag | 19.6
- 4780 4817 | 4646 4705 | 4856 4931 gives 0.36 mag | 18.6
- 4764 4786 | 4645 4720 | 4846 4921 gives 0.44 mag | 18.5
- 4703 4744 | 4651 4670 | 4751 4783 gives 0.04 mag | 13.8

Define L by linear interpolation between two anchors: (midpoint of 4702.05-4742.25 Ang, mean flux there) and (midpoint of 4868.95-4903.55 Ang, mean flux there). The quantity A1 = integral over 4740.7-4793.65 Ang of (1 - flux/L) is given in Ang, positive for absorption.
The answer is 10.0 Ang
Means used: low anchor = 13.3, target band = 12.4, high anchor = 20.7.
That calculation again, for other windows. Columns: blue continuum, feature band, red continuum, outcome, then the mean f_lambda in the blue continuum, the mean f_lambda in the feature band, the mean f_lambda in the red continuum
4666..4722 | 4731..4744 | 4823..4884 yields 3.1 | 14.4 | 13.2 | 25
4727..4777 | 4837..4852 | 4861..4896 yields -0.7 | 12.6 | 22.6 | 24.8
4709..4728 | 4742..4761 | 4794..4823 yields 2.0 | 13.4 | 12.2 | 14.1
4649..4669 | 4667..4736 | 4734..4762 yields 0.8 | 15.9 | 14.1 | 12.5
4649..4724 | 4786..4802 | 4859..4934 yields 4.4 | 14.7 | 12.9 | 20.6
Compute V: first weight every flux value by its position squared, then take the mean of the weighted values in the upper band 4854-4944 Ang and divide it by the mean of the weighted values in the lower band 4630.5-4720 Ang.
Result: 1.49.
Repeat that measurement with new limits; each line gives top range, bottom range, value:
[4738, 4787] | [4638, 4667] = 0.81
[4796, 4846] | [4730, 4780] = 1.34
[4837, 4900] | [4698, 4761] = 2.03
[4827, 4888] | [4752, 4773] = 2.12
